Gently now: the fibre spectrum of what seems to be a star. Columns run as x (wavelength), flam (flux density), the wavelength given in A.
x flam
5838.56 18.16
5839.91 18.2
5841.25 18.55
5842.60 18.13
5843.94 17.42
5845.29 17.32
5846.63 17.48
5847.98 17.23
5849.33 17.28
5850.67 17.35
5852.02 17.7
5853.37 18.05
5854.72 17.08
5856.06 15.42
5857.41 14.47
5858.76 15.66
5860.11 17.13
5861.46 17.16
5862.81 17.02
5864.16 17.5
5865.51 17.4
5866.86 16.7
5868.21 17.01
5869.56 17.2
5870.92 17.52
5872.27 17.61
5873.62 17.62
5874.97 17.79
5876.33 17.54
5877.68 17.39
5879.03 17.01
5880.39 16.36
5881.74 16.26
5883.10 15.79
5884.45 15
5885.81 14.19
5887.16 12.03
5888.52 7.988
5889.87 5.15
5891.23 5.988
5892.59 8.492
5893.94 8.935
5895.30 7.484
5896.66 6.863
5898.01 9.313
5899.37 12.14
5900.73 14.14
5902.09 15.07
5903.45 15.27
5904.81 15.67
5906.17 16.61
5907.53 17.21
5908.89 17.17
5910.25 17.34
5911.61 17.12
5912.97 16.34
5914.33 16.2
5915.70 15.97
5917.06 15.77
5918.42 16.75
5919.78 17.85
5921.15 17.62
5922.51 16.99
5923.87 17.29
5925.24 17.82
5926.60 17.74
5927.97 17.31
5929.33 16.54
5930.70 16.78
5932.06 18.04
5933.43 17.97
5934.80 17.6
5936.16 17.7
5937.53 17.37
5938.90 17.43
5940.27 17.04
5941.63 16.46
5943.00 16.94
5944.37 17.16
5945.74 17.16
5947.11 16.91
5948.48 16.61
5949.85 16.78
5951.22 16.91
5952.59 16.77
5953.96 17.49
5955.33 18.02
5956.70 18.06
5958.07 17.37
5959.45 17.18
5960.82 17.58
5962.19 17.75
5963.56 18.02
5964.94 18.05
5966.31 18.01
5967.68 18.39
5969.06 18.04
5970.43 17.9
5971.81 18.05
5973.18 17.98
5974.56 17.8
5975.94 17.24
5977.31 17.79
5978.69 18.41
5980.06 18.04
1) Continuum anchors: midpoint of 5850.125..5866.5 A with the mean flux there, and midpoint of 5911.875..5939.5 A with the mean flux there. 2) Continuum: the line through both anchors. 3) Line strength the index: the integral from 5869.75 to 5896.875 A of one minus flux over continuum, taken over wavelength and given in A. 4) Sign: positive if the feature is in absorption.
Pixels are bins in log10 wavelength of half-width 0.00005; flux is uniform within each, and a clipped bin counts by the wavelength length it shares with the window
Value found 5.78 A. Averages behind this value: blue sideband 16.8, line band 13.3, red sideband 17.2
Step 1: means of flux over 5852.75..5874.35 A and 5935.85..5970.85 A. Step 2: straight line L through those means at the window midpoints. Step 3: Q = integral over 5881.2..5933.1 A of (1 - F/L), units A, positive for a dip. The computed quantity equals 8.4 A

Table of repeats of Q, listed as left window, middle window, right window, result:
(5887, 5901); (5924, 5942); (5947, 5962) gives -4.1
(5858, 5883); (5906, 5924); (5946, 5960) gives 0.3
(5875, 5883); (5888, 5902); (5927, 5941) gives 6.7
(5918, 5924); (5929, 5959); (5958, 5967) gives 0.5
